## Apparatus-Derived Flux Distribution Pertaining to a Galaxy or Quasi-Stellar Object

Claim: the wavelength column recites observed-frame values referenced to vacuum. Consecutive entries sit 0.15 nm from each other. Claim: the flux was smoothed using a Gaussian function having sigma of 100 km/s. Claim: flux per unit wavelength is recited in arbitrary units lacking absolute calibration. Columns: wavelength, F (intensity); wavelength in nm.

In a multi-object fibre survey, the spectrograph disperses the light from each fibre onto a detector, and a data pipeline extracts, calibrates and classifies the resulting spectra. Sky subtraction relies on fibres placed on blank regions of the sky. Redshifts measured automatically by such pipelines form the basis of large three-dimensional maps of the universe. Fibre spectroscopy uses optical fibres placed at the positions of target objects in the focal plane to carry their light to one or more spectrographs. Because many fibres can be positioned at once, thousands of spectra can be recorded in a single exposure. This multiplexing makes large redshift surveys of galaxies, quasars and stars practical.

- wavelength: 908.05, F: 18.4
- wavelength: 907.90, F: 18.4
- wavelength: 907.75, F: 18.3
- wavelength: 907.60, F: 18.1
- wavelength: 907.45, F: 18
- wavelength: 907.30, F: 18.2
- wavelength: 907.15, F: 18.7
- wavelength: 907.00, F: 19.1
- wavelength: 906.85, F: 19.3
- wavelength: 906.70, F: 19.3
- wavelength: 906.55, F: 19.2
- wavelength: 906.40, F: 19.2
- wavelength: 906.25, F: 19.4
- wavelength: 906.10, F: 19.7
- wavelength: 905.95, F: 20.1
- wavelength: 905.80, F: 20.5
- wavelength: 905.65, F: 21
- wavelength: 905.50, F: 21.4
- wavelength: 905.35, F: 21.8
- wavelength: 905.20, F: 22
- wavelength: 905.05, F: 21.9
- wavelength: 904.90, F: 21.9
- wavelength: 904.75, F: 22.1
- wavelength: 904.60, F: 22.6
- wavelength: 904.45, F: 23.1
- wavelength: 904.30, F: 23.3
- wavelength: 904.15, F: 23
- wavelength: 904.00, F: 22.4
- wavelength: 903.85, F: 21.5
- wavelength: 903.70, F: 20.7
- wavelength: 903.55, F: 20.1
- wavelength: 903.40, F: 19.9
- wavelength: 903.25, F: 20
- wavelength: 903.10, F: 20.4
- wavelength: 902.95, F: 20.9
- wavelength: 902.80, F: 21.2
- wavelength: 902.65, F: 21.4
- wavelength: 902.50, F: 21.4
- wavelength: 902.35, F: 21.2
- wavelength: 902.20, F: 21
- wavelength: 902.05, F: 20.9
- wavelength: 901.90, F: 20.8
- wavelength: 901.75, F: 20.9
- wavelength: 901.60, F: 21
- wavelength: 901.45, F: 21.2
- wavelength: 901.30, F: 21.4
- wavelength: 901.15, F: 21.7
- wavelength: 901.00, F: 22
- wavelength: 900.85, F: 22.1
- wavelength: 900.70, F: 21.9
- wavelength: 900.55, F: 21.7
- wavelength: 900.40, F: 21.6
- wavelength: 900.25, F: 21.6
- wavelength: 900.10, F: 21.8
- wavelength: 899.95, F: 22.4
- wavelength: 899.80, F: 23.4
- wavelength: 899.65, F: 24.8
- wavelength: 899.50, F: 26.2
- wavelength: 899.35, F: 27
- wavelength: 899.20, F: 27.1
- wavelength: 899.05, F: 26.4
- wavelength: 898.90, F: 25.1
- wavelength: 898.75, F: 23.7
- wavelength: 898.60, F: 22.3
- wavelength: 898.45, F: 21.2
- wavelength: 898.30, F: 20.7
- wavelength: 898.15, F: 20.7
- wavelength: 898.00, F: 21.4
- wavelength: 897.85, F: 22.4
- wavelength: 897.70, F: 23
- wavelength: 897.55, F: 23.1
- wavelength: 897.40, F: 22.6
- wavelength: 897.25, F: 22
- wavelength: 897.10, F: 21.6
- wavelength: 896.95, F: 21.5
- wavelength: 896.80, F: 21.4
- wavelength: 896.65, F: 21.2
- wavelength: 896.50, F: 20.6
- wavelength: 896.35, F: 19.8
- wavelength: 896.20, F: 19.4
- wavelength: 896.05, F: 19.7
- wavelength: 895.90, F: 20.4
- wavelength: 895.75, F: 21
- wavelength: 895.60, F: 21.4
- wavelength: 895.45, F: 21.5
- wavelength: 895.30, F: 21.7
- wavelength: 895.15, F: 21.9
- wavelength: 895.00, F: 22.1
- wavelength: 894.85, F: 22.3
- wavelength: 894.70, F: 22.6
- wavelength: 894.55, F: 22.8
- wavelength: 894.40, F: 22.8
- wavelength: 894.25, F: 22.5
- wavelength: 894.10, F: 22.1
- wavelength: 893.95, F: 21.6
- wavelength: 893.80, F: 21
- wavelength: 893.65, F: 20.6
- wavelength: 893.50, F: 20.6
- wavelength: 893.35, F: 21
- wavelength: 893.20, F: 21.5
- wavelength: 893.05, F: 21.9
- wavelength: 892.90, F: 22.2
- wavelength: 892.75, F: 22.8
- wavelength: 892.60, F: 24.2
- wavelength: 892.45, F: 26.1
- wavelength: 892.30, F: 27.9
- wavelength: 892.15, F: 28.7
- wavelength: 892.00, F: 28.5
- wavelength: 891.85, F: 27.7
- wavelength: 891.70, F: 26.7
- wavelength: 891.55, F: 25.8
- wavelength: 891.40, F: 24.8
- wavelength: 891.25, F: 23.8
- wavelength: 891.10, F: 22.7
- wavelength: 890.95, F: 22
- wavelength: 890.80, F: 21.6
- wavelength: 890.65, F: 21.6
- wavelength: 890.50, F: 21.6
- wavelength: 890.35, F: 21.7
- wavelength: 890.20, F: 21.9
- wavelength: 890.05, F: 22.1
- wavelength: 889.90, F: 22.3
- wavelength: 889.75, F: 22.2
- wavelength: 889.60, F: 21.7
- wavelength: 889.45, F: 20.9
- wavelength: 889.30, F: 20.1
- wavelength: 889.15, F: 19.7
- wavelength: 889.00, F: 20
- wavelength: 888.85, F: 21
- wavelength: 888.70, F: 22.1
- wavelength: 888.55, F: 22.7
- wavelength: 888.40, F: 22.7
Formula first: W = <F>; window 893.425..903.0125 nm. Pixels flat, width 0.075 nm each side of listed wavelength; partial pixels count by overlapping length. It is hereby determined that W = 22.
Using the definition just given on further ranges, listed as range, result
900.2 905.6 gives 21.5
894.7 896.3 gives 21.2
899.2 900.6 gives 23.6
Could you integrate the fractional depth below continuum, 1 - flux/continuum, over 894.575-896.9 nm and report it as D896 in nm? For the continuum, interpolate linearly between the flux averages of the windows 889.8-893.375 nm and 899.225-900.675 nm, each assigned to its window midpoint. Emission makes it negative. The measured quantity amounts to 0.243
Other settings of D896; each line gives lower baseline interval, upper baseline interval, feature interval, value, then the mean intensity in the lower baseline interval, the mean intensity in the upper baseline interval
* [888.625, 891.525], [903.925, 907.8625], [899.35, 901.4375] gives -0.16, 21.8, 20.5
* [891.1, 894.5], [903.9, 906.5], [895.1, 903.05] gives 0.22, 23.8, 21.5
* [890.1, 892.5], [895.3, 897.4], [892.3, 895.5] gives 0.05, 24.5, 21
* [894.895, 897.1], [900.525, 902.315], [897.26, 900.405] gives -0.31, 21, 21.4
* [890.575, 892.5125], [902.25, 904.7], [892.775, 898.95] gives 0.56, 25.2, 21.4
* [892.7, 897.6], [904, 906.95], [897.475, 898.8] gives -0.04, 21.5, 21.1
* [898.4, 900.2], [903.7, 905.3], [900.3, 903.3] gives 0.27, 24.3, 22.3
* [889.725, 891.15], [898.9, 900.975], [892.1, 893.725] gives -0.07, 21.9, 23.7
